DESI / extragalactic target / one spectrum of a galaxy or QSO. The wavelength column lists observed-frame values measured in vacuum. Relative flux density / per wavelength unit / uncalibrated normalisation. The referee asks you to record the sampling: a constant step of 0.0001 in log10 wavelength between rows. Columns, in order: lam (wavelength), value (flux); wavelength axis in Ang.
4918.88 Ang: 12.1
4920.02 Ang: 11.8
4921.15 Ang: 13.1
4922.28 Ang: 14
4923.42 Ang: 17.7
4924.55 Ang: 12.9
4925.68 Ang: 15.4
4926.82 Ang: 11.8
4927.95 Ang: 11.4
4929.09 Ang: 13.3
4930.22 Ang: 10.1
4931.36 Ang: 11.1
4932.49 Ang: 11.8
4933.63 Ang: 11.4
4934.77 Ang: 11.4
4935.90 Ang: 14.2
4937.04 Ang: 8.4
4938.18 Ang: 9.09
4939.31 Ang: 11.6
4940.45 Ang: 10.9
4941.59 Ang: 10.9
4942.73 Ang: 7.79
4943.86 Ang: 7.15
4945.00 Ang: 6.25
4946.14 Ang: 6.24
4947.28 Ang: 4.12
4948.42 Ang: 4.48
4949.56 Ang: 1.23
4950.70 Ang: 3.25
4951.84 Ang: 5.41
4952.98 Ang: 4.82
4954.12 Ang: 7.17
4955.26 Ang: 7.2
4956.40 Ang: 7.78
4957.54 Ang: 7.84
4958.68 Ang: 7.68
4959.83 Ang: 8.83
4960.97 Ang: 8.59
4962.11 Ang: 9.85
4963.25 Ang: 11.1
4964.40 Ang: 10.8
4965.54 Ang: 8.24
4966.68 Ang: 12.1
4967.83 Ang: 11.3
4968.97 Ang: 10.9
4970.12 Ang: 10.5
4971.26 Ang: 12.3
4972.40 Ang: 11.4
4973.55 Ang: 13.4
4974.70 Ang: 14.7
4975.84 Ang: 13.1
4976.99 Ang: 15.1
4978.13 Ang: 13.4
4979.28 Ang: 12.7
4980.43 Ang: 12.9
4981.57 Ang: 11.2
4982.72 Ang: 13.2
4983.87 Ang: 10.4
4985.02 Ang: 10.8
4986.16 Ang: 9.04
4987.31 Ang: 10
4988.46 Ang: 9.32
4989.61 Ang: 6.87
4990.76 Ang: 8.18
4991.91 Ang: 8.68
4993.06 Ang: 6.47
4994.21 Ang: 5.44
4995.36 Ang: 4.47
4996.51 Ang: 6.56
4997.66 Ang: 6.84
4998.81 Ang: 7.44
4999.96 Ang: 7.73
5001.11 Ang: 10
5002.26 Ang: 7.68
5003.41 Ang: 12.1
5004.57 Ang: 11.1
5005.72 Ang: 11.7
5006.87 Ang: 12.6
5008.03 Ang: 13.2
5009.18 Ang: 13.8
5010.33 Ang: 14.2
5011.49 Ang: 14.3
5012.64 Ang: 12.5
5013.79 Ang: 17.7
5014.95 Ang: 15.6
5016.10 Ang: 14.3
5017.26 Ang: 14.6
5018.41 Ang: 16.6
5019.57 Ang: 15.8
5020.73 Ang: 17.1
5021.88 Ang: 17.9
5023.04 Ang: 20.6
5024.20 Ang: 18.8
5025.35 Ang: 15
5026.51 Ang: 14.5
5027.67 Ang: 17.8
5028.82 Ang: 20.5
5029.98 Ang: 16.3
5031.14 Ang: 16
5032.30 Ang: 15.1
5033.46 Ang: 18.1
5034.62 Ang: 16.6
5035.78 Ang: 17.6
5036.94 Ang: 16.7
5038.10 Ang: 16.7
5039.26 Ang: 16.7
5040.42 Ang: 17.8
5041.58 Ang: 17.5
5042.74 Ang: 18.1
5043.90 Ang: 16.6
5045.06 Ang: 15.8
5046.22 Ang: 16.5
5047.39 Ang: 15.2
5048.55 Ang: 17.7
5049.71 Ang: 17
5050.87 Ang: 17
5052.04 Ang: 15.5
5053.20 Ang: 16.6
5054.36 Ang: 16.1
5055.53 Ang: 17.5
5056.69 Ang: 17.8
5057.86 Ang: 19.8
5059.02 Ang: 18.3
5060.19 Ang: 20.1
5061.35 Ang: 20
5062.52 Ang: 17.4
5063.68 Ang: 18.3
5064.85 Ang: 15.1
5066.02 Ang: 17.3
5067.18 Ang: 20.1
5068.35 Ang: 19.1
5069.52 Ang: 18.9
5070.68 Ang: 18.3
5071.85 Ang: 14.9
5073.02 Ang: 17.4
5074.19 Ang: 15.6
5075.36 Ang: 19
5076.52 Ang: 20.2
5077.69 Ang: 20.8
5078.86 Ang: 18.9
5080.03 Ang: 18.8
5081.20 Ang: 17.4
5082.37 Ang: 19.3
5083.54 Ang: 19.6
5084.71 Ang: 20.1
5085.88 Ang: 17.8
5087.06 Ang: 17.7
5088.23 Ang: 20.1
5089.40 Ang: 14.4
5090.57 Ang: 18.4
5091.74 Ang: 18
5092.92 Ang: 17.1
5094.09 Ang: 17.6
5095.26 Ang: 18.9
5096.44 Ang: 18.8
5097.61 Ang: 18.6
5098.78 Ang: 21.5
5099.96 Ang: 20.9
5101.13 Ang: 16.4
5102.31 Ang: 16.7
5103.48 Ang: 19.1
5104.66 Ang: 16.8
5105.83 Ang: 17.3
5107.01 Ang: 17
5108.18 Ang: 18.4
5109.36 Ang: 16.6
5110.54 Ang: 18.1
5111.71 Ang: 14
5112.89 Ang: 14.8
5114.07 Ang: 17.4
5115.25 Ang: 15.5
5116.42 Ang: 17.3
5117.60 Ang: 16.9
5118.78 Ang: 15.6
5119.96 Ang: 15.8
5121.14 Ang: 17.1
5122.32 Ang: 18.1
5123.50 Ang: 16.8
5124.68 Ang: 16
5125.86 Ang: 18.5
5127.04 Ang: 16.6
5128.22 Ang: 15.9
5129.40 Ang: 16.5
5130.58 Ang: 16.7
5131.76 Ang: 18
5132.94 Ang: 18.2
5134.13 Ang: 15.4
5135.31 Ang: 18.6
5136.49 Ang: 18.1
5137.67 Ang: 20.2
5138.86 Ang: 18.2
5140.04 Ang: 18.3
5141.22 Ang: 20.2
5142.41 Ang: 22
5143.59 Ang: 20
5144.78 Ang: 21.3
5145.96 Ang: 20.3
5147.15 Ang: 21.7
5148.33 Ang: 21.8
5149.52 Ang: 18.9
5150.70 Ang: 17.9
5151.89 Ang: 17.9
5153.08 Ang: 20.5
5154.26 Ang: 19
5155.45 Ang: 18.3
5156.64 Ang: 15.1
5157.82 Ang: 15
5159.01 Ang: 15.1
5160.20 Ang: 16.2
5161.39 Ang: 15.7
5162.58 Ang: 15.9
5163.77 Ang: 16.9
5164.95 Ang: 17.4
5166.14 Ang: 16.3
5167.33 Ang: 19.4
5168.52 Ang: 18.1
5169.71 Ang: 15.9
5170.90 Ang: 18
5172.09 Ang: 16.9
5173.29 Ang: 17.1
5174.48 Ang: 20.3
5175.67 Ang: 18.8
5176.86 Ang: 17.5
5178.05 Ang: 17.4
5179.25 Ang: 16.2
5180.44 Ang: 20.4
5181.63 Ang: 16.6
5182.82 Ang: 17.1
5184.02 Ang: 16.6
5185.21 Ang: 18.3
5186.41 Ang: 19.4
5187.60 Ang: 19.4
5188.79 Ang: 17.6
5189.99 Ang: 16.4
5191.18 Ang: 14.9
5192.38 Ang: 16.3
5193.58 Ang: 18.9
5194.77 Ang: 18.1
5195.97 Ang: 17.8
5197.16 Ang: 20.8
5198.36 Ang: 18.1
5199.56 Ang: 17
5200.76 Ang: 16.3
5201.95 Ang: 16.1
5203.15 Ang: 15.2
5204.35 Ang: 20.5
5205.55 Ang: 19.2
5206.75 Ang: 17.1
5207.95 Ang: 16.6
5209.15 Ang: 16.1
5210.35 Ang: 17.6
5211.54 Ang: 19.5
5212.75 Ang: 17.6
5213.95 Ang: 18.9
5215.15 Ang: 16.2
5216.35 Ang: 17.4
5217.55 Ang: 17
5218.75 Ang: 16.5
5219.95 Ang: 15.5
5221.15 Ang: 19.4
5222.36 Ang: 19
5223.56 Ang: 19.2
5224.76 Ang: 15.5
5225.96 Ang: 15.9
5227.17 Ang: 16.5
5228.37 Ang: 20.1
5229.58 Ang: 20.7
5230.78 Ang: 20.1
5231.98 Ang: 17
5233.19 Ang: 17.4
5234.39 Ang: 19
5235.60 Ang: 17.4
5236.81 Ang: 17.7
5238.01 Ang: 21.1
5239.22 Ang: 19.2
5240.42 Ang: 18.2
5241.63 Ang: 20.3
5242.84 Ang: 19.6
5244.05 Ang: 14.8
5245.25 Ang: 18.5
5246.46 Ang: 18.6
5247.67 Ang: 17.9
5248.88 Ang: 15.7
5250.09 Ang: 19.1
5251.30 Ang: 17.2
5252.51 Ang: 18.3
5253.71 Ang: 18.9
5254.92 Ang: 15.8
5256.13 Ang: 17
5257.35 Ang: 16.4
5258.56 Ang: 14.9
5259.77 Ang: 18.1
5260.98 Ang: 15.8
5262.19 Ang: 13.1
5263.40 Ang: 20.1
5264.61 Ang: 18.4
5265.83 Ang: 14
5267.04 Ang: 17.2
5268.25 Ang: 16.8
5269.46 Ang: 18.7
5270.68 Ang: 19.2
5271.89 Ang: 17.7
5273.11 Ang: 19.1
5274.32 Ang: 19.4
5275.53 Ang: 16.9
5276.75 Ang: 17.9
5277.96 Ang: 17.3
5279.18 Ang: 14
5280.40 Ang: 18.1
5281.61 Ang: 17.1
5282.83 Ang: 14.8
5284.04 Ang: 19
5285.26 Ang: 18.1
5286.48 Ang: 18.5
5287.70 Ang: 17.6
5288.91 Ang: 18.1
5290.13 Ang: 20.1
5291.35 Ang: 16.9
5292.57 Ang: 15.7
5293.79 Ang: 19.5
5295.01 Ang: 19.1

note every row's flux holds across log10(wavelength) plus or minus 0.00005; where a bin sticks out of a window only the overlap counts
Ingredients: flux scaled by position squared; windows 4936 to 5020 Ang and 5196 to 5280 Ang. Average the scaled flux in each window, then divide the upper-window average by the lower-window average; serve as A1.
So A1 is 1.9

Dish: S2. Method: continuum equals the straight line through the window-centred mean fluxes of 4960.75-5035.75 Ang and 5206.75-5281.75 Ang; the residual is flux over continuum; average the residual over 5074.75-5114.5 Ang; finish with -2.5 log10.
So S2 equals -0.24 mag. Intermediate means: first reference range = 12.5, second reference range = 17.6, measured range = 18.1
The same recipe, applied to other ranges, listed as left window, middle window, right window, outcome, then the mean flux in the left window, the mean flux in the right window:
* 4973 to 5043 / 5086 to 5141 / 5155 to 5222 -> -0.12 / 13.3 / 17.4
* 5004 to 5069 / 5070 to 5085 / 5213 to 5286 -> -0.10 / 16.6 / 17.6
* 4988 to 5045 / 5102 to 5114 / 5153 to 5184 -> -0.07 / 13.7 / 17.3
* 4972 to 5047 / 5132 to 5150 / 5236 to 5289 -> -0.24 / 13.4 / 17.6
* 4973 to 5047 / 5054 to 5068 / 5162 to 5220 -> -0.24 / 13.5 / 17.6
